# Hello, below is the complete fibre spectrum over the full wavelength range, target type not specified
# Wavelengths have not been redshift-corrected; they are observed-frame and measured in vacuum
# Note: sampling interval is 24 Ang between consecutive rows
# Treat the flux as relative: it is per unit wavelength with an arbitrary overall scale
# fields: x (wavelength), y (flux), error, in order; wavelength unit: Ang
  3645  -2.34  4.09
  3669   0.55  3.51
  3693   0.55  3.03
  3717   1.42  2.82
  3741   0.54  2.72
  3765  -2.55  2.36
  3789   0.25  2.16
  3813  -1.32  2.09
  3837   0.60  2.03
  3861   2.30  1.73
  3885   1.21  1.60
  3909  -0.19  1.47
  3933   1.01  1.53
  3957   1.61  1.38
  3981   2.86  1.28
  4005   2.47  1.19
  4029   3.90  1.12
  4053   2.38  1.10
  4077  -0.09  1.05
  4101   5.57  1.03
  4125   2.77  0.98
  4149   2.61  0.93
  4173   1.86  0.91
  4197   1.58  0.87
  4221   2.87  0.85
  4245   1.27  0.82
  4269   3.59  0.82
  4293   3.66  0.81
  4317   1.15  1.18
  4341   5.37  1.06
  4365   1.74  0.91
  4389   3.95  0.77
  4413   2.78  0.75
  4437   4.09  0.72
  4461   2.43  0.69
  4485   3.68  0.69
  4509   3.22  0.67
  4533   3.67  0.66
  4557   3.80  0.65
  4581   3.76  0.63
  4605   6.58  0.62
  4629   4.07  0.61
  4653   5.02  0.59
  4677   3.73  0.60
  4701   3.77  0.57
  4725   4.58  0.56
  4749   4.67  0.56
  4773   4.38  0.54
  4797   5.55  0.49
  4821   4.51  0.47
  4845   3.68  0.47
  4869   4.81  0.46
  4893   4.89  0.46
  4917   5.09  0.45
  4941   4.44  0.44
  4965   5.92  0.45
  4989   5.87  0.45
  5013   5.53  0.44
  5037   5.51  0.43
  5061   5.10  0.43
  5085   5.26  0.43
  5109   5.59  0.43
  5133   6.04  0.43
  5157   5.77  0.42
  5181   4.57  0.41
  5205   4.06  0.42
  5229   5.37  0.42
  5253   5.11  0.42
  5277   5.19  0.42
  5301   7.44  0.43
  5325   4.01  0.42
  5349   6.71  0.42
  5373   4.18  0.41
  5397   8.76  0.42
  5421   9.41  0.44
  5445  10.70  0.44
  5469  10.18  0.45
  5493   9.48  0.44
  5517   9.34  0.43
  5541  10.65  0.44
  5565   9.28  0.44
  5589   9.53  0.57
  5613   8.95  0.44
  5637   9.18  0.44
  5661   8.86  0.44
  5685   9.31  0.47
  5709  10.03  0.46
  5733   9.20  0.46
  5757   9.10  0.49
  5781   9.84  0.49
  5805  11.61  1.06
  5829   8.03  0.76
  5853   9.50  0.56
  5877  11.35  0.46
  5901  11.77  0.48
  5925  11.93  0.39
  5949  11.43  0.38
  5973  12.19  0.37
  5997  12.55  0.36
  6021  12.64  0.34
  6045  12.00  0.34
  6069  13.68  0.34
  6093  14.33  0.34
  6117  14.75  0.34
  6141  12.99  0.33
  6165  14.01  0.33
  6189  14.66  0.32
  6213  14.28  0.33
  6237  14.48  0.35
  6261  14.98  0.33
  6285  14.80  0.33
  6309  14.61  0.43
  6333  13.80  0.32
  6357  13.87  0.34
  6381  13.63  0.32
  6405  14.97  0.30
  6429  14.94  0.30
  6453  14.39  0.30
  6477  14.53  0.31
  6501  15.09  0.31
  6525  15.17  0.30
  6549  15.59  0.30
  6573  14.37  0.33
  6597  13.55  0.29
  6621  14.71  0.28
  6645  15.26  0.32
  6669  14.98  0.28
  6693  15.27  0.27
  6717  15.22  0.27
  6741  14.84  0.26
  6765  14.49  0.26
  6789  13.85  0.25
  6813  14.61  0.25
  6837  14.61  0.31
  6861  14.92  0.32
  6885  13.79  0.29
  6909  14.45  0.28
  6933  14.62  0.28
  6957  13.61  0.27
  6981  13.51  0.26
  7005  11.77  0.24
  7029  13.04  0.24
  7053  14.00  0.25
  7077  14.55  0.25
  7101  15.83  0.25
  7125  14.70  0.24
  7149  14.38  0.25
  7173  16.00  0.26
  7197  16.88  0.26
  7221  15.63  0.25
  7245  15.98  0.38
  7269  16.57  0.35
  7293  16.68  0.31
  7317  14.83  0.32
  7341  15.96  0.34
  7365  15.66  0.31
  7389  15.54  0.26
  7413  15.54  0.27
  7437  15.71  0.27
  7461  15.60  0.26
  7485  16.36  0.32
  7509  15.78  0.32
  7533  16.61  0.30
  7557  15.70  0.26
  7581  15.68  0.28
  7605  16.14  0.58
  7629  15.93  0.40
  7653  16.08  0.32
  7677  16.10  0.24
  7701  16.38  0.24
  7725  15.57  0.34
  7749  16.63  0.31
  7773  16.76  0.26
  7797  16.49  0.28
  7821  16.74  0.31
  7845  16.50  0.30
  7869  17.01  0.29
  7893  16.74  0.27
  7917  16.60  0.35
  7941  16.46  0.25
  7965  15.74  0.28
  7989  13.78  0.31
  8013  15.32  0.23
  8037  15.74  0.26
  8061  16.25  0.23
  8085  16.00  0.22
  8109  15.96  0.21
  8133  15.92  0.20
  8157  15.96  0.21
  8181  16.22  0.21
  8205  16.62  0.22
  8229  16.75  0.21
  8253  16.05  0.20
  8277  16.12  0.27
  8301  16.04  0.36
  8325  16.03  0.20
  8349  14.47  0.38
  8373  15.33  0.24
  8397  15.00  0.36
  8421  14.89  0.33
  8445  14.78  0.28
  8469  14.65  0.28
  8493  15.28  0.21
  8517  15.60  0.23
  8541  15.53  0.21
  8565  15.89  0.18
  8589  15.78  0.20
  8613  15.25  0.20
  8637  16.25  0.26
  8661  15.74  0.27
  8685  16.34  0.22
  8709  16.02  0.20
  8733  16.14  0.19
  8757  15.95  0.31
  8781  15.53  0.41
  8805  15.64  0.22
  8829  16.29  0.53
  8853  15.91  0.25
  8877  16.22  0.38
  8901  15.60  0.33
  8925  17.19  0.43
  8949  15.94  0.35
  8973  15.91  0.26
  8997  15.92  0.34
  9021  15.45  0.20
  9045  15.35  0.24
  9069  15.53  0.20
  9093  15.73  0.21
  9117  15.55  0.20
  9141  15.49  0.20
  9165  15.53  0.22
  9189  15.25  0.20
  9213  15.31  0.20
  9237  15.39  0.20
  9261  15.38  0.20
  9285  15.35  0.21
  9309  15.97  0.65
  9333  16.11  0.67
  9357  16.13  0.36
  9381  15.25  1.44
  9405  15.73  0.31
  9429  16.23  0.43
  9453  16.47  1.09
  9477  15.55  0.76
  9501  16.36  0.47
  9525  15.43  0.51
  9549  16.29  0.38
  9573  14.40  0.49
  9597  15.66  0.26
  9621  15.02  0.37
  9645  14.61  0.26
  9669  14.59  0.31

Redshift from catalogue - 0.354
